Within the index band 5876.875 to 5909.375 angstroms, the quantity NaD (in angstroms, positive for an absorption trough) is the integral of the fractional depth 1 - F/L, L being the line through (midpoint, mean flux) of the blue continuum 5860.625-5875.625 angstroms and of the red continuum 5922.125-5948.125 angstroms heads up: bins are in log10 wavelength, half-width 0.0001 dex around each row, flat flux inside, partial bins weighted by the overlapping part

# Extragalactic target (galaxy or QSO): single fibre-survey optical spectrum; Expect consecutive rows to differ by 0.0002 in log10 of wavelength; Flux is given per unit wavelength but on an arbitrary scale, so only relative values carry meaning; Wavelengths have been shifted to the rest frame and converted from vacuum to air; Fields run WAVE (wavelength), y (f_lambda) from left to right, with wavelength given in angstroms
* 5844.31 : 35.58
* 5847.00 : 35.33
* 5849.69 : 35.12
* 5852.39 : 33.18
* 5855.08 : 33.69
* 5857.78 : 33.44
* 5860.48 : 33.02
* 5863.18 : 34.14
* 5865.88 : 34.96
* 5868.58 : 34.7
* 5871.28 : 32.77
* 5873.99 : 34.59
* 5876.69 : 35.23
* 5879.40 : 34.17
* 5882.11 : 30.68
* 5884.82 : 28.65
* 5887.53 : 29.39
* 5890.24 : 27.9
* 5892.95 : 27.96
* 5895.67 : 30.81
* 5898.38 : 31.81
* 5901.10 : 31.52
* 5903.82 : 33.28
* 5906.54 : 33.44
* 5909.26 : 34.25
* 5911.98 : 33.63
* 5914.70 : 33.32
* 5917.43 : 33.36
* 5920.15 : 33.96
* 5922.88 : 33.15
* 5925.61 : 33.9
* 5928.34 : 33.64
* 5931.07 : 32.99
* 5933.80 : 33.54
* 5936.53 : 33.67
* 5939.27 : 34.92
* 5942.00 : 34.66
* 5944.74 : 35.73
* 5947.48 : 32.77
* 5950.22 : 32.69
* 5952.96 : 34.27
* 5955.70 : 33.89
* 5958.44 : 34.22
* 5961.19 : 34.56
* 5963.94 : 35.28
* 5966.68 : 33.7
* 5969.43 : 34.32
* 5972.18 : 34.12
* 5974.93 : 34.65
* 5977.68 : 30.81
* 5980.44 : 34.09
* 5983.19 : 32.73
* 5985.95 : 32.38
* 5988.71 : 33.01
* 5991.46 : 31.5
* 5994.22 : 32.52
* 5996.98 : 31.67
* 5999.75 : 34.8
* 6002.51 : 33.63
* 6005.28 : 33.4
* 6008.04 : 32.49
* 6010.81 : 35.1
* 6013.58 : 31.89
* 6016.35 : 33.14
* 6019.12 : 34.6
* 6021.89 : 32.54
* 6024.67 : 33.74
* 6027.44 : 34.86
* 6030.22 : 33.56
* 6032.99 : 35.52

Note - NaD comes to 2.8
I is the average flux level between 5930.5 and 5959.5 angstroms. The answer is 34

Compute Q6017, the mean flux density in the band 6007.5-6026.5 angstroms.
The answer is 33.4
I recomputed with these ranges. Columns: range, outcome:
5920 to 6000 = 33.6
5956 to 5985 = 33.8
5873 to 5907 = 31.4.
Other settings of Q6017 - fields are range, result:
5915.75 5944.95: 33.9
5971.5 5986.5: 33.1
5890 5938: 32.7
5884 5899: 29.3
